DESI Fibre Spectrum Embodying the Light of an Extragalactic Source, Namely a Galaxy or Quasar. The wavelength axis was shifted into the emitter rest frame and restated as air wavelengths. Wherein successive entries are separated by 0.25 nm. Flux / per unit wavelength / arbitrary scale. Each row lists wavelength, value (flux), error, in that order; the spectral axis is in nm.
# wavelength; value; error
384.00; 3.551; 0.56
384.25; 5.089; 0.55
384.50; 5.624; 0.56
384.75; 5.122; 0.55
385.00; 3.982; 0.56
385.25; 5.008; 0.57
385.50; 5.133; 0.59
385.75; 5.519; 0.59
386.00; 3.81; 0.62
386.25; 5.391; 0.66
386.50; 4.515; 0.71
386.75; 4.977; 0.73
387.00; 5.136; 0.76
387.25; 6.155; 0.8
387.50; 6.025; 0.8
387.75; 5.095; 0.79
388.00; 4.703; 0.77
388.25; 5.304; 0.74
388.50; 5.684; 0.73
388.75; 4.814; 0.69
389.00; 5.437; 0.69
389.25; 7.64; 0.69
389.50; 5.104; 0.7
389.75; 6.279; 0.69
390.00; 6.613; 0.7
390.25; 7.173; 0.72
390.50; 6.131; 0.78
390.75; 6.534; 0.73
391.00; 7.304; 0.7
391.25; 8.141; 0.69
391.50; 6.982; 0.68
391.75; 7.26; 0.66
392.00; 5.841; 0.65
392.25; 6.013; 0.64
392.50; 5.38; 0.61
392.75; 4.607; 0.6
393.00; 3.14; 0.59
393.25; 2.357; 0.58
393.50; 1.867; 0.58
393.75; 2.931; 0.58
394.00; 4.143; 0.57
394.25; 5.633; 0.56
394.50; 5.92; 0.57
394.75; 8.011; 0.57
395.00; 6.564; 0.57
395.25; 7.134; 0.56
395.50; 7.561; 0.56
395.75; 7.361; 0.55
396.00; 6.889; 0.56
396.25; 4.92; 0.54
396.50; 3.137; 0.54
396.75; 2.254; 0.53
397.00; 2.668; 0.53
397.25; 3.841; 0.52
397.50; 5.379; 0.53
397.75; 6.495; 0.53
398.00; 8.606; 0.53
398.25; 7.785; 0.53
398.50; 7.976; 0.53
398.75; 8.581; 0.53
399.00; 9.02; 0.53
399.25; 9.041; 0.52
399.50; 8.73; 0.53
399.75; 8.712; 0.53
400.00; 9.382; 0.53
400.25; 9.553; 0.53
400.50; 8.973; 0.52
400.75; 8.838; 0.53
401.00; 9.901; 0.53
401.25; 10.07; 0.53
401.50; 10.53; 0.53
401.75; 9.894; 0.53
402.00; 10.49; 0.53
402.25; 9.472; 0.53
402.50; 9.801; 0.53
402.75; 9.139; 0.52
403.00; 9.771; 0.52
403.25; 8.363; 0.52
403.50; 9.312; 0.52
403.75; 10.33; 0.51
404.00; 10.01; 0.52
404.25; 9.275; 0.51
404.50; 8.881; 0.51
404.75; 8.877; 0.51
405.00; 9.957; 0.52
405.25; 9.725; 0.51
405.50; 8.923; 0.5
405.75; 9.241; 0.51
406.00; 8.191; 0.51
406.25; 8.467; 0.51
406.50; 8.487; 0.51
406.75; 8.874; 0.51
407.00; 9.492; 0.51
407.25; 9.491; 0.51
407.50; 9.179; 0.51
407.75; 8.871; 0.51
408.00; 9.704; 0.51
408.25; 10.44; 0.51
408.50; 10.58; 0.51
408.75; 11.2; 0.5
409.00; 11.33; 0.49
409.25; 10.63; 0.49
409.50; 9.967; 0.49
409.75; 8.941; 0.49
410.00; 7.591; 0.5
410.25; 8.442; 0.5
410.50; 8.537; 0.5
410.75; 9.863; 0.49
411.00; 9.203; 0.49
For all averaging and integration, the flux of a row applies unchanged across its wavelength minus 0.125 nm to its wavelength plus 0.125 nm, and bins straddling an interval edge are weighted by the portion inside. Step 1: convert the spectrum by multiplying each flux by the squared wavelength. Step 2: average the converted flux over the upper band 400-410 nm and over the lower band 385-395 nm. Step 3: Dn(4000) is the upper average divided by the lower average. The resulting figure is 1.9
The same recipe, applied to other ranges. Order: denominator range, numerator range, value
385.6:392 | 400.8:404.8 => 1.75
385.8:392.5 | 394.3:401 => 1.25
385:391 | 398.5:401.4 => 1.74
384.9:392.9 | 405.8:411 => 1.81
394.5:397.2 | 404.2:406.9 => 1.68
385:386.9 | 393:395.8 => 1.13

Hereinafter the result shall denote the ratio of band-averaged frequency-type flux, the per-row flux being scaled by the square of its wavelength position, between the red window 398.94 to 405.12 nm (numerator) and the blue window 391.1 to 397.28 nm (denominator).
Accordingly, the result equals 1.9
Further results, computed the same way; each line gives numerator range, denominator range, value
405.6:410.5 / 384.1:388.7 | 2.05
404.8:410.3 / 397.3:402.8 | 1.11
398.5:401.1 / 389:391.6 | 1.41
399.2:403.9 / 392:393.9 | 2.55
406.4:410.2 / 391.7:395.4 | 2.04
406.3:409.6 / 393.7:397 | 1.90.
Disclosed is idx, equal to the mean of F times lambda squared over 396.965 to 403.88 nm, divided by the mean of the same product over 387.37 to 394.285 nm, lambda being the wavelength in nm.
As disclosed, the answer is 1.66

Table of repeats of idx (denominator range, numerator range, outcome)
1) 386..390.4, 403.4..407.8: 1.79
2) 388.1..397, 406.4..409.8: 1.89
